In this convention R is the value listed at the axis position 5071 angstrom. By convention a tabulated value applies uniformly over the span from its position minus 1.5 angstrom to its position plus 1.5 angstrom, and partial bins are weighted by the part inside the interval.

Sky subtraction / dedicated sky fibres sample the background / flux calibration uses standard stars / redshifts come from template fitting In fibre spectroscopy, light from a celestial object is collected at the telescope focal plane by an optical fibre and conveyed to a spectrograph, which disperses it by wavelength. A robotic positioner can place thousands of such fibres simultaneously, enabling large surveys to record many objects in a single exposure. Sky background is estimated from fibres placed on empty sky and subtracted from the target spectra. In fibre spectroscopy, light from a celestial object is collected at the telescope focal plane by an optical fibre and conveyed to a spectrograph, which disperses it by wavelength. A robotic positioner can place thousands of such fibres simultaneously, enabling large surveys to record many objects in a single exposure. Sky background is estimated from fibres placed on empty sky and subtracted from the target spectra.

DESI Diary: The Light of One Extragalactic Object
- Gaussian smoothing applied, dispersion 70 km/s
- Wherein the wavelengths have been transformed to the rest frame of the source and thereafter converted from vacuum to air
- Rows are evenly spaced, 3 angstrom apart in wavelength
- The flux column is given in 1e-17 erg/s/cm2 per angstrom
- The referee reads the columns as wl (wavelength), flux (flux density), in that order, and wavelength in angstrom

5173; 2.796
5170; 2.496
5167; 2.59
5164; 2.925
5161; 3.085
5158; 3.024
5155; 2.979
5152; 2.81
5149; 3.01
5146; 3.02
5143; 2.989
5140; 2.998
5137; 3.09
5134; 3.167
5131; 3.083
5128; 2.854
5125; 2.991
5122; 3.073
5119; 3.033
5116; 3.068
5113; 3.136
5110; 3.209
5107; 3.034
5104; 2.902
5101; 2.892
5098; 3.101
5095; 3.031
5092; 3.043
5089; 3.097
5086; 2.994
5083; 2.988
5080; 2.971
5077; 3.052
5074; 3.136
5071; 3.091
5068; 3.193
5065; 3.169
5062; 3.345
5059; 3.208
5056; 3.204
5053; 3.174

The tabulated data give 3.091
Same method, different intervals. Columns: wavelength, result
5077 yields 3.052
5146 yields 3.02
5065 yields 3.169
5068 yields 3.193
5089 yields 3.097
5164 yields 2.925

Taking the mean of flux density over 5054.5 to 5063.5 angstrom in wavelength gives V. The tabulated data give 3.25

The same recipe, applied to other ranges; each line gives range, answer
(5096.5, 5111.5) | 3.03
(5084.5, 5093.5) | 3.04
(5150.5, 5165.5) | 2.96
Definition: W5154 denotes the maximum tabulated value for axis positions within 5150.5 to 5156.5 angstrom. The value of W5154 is 2.979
